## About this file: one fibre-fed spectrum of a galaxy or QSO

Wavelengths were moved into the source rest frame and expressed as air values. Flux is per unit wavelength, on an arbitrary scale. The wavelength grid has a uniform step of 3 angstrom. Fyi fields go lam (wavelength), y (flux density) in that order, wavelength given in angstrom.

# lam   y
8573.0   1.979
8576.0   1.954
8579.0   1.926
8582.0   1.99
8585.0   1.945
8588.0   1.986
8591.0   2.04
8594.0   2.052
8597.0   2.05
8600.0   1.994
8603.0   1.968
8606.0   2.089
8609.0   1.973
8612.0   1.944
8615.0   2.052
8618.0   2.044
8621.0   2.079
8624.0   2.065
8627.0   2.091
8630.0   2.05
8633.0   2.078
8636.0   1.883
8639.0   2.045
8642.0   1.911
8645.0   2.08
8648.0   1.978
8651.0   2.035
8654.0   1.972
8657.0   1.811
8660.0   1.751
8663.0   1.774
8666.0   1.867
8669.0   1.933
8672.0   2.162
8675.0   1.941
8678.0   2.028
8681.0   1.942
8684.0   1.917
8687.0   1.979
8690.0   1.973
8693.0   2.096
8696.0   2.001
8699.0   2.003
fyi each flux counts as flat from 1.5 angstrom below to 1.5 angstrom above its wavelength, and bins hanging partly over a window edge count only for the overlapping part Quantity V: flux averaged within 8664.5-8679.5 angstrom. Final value 1.99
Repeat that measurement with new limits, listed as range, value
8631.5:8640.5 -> 2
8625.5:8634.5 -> 2.07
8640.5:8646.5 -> 2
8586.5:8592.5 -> 2.01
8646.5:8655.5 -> 2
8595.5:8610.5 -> 2.01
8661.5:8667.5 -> 1.82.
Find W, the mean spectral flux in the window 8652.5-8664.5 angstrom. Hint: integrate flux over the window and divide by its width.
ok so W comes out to 1.83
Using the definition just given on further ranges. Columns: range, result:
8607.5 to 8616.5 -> 1.99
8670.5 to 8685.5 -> 2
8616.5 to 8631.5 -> 2.07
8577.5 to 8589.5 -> 1.96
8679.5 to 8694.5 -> 1.98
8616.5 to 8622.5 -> 2.06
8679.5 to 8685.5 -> 1.93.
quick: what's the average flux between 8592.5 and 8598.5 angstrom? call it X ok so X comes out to 2.05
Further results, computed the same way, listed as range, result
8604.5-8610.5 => 2.03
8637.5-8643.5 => 1.98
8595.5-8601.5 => 2.02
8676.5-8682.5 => 1.99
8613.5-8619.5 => 2.05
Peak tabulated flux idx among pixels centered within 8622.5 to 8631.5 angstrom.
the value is 2.091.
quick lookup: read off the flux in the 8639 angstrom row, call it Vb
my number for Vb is 2.045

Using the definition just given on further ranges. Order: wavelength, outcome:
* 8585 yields 1.945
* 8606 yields 2.089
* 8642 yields 1.911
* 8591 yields 2.04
